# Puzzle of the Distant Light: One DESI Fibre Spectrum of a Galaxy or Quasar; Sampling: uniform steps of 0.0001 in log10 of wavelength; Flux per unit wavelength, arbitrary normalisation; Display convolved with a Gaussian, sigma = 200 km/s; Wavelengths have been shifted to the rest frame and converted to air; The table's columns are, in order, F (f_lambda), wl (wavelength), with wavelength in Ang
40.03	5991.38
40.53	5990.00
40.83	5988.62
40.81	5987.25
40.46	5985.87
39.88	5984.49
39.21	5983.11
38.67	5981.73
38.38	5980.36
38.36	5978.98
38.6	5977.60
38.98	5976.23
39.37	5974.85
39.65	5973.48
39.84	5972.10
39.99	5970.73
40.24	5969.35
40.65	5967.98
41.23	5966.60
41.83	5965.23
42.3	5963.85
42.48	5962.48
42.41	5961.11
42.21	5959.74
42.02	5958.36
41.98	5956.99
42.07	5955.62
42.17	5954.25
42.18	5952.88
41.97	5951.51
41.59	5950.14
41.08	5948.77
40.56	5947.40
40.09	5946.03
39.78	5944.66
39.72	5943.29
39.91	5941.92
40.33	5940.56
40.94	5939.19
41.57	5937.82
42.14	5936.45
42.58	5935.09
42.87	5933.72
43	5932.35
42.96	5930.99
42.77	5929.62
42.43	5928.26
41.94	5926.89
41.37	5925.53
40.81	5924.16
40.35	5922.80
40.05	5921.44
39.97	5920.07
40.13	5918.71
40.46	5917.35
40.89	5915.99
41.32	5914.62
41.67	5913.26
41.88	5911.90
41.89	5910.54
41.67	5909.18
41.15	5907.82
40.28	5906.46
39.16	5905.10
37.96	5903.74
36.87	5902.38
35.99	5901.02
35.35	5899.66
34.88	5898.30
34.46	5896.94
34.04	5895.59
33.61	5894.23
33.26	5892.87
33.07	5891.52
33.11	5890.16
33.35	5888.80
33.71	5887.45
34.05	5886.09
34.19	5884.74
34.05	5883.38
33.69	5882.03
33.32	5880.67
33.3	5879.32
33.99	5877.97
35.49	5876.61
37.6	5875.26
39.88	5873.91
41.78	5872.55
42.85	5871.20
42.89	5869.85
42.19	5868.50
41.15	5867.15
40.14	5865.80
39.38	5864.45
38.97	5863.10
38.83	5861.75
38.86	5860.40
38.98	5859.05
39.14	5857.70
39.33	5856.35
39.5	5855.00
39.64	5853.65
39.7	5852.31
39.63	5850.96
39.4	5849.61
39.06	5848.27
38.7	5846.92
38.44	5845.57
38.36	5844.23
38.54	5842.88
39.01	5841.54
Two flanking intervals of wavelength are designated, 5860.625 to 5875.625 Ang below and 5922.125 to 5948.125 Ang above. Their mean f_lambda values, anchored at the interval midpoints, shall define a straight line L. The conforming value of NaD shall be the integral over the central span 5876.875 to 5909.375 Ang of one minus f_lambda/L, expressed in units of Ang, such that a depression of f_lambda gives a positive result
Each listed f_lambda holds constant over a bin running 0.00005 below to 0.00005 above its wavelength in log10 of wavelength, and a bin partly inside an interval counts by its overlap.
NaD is 4.4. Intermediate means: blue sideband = 40.5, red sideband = 41.4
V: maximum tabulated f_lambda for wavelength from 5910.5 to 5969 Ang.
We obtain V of 43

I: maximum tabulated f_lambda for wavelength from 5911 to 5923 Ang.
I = 41.88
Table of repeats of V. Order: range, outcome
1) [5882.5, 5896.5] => 34.19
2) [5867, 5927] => 42.89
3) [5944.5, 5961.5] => 42.41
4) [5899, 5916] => 41.89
